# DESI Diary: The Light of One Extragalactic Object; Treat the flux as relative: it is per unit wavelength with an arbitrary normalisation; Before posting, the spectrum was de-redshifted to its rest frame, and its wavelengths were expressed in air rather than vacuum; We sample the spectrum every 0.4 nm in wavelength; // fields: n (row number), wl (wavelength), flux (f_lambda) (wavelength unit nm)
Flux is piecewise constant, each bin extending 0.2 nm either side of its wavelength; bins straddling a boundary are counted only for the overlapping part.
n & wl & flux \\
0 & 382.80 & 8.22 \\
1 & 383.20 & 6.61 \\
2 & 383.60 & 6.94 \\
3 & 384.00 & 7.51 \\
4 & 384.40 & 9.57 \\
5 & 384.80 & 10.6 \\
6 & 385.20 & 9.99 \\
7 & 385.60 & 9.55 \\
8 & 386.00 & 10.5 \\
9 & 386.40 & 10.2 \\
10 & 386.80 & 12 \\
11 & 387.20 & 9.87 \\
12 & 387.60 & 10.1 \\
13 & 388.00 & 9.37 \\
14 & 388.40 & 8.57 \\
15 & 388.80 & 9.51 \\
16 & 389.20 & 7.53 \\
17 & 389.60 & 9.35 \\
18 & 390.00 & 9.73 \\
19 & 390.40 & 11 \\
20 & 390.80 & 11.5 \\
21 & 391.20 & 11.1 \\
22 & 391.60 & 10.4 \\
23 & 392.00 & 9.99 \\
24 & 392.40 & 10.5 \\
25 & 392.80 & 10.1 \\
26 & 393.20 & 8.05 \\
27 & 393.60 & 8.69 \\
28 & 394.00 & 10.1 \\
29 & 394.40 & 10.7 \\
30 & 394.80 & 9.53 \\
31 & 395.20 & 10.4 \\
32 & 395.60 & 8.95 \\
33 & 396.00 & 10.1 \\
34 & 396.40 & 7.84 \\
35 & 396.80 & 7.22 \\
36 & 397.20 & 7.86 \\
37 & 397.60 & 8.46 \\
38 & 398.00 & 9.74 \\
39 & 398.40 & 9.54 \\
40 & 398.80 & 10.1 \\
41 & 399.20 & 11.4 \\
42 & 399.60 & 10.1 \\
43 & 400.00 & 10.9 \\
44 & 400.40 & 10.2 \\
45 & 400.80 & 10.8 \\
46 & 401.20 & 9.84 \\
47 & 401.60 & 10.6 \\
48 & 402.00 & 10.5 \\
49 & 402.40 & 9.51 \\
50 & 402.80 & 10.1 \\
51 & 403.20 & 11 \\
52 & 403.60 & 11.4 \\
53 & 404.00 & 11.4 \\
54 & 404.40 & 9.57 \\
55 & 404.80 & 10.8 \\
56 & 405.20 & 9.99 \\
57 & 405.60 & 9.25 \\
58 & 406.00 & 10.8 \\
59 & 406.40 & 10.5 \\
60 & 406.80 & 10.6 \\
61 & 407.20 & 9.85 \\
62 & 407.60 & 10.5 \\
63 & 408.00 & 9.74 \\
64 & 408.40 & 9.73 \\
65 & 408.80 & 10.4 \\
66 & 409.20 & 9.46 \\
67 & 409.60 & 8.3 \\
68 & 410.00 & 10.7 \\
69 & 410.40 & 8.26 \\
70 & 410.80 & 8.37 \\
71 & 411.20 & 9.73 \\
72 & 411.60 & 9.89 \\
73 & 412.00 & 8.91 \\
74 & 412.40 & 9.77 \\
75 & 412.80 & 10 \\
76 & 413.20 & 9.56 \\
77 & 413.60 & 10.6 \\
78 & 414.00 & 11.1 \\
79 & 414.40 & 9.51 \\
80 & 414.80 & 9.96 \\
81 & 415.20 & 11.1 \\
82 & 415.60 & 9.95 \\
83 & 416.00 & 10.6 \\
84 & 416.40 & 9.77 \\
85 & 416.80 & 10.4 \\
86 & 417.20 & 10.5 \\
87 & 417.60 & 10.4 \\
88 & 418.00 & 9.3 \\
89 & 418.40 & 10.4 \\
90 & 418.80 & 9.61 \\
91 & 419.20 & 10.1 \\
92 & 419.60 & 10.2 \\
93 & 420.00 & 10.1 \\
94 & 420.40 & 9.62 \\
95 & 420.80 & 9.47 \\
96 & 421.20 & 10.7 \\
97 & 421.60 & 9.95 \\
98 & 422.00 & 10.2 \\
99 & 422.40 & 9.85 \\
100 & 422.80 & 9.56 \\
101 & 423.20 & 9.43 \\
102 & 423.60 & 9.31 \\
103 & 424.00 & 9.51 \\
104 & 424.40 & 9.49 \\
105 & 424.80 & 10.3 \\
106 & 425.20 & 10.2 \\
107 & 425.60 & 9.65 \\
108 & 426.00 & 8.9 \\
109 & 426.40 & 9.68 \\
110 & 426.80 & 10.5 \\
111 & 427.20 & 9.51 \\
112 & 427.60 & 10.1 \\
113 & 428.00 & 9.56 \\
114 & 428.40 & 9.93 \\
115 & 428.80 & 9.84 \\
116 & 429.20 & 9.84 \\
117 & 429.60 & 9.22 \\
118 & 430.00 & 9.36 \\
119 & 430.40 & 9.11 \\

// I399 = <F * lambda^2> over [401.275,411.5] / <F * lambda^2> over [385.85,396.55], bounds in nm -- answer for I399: 1.10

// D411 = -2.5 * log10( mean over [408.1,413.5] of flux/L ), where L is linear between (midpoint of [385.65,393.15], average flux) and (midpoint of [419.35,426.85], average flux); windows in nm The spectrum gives 0.04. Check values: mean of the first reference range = 10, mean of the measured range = 9.49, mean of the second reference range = 9.81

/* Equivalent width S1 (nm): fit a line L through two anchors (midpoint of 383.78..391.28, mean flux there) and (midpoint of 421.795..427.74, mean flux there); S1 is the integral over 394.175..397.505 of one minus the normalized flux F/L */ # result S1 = 0.26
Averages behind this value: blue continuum 9.84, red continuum 9.74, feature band 9.06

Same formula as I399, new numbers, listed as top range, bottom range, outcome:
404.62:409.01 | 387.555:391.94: 1.13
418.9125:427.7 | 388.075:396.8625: 1.19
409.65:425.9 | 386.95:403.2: 1.13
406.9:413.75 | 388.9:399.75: 1.08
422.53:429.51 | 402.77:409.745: 1.05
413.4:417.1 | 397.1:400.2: 1.14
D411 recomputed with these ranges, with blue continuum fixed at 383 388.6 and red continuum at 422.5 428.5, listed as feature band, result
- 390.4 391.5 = -0.18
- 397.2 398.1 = 0.09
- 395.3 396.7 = 0.06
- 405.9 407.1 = -0.11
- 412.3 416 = -0.06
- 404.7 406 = -0.06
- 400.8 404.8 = -0.10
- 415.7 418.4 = -0.06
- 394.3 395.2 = -0.07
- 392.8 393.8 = 0.09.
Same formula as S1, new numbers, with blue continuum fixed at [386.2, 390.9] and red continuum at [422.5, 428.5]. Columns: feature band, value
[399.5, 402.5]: -0.162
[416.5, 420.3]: -0.138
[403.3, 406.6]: -0.232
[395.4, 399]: 0.350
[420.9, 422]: -0.057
